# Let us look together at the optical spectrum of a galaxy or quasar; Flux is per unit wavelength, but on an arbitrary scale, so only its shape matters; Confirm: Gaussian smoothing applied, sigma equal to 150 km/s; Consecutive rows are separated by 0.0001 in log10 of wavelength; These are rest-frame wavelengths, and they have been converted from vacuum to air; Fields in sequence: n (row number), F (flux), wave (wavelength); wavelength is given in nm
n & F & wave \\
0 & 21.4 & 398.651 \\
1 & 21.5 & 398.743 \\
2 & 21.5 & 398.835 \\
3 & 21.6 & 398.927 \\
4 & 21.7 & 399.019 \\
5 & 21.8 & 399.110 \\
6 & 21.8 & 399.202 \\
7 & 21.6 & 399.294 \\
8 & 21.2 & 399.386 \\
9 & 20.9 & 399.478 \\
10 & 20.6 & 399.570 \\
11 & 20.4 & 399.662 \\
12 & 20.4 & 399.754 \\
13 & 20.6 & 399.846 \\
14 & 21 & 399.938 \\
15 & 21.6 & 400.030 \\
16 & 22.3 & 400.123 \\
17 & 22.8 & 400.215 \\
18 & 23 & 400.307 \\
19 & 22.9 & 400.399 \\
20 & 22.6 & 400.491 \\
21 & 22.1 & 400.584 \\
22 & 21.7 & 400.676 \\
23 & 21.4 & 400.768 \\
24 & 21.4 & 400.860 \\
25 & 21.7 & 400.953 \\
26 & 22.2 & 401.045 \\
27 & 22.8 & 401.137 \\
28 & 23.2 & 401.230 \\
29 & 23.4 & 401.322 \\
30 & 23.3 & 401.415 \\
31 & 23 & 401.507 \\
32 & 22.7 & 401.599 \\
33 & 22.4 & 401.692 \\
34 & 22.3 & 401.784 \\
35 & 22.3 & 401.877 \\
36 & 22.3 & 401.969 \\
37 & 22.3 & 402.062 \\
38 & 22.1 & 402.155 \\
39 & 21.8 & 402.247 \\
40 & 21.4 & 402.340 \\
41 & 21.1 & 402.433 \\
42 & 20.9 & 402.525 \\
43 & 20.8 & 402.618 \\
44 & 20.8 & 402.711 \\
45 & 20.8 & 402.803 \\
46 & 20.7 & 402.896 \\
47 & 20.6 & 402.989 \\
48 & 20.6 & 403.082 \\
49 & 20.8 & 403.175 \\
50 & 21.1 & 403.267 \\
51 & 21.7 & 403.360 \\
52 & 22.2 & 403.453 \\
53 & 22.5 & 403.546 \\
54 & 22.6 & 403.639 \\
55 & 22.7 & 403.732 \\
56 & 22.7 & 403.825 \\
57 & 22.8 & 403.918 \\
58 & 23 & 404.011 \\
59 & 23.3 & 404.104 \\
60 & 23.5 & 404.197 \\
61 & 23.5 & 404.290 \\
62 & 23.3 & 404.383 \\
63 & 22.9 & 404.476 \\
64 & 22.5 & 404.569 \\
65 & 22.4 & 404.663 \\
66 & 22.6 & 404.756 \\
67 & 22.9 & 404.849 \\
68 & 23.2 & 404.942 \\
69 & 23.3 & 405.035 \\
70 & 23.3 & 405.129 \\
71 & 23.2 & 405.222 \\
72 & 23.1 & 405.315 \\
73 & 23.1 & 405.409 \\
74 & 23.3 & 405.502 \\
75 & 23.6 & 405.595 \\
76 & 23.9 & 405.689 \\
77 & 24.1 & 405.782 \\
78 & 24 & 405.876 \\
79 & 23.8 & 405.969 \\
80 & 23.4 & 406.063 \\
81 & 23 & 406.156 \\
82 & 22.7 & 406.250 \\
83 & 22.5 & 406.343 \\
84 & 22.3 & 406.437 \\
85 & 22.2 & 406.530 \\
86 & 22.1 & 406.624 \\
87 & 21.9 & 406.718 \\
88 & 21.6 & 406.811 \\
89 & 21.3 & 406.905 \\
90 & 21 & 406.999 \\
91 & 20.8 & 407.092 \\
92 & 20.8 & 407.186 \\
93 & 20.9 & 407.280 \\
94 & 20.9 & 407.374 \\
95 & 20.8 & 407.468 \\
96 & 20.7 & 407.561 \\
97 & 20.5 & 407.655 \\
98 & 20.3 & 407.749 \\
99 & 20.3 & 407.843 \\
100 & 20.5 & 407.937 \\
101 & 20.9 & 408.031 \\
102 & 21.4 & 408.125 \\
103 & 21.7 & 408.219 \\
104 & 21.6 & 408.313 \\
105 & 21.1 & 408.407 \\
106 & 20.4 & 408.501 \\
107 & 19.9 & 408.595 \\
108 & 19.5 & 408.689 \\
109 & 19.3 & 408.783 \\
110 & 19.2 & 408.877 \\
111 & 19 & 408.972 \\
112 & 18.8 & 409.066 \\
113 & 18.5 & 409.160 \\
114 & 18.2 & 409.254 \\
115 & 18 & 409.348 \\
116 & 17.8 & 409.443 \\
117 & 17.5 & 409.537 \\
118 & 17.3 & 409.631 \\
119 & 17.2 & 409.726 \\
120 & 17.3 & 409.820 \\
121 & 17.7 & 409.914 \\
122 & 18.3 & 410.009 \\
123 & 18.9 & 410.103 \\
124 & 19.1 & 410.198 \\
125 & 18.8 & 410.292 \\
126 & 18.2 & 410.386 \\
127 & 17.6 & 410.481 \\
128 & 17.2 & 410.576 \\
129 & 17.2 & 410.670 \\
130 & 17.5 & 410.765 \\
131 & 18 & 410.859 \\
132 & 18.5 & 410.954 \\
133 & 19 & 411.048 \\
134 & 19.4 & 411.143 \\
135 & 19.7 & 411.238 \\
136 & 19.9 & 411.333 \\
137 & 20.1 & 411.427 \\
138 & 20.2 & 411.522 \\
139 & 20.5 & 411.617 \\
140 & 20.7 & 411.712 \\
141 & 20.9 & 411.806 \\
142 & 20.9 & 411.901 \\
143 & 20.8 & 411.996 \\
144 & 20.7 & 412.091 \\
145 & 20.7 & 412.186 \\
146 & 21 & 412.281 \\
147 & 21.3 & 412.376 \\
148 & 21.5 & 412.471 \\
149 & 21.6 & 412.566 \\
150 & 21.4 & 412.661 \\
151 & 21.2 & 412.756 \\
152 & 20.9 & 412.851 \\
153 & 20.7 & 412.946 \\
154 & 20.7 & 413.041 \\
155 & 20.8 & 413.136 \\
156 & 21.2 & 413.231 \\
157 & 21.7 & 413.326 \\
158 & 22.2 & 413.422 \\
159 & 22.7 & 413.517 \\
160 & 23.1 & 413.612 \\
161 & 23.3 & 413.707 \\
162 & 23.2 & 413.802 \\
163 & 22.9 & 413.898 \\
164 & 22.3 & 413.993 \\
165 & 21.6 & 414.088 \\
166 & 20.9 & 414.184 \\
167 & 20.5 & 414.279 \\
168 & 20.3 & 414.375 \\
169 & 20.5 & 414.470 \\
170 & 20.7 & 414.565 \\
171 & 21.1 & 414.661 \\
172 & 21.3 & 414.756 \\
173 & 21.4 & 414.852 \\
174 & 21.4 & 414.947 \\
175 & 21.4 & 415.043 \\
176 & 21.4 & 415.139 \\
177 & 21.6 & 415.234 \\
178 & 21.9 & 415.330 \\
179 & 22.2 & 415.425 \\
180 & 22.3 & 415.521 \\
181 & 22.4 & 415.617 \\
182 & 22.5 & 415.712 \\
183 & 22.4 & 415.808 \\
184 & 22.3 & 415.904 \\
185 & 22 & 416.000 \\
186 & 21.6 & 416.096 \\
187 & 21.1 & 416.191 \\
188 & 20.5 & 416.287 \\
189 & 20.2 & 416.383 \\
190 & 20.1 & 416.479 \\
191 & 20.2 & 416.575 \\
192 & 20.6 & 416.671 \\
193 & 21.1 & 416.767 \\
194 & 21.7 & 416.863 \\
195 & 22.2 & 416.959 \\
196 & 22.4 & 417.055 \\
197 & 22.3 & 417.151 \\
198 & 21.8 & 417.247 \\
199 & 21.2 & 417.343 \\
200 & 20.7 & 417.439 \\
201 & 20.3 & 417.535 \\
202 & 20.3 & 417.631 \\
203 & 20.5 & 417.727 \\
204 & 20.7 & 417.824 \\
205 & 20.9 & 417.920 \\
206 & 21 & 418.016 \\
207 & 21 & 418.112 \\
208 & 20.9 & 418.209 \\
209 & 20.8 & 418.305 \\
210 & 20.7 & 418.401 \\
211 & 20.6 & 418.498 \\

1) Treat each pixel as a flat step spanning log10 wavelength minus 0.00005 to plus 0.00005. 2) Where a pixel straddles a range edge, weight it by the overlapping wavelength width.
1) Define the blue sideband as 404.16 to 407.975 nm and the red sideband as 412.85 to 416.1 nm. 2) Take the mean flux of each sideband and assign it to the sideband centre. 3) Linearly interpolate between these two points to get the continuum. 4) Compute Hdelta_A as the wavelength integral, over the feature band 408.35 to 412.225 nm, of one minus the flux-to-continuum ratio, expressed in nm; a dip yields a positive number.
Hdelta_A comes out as 0.53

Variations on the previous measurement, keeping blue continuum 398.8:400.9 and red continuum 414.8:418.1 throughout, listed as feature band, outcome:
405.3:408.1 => -0.06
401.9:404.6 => -0.05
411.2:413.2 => 0.06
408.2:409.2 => 0.08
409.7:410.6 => 0.14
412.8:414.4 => -0.02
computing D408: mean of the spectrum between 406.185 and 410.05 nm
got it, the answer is 20.1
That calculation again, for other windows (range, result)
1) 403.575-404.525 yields 23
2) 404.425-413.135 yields 20.7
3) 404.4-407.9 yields 22.3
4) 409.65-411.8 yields 18.7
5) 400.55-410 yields 21.5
